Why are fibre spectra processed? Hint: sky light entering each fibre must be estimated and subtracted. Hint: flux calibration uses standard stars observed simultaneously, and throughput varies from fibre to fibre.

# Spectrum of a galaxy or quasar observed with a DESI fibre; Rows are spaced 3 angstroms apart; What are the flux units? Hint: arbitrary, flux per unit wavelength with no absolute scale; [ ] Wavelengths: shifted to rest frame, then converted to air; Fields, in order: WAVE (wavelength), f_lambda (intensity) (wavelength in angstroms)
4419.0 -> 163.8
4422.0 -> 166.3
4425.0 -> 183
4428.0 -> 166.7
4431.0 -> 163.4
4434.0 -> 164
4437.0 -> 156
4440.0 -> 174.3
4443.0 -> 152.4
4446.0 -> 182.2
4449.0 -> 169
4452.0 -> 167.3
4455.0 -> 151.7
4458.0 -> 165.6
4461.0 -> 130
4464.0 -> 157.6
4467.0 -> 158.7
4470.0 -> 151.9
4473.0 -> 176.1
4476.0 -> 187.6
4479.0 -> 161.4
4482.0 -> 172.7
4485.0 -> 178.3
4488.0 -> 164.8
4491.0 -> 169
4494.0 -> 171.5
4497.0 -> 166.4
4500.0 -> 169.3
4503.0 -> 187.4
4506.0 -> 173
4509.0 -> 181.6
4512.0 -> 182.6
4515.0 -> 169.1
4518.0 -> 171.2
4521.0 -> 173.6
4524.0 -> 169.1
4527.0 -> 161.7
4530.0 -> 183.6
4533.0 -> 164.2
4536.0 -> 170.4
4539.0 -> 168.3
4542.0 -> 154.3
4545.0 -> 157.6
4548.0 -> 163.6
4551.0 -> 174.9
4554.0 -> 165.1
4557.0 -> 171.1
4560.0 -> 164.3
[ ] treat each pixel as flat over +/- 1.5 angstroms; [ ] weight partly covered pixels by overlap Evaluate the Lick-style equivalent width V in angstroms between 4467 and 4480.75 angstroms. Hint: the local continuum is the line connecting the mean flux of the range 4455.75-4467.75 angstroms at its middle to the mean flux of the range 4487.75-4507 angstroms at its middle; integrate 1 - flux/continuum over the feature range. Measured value -0.8 angstroms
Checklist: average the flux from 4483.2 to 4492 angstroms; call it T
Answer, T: 171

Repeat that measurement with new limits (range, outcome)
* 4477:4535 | 172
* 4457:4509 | 168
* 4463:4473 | 159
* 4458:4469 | 151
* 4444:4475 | 161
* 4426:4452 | 166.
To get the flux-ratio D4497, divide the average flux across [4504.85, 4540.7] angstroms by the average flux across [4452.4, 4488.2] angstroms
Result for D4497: 1.1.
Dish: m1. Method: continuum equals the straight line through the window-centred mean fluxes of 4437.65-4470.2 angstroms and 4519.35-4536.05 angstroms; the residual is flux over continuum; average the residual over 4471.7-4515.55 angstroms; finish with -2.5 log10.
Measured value -0.05 mag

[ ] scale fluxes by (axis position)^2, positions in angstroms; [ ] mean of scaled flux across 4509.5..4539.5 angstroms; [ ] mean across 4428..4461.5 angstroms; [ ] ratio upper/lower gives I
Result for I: 1.1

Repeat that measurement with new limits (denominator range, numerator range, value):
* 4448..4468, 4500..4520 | 1.15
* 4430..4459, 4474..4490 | 1.07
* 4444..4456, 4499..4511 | 1.09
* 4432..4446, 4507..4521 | 1.11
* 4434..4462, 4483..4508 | 1.09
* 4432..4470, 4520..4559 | 1.09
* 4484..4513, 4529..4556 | 0.98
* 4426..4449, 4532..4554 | 1.04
